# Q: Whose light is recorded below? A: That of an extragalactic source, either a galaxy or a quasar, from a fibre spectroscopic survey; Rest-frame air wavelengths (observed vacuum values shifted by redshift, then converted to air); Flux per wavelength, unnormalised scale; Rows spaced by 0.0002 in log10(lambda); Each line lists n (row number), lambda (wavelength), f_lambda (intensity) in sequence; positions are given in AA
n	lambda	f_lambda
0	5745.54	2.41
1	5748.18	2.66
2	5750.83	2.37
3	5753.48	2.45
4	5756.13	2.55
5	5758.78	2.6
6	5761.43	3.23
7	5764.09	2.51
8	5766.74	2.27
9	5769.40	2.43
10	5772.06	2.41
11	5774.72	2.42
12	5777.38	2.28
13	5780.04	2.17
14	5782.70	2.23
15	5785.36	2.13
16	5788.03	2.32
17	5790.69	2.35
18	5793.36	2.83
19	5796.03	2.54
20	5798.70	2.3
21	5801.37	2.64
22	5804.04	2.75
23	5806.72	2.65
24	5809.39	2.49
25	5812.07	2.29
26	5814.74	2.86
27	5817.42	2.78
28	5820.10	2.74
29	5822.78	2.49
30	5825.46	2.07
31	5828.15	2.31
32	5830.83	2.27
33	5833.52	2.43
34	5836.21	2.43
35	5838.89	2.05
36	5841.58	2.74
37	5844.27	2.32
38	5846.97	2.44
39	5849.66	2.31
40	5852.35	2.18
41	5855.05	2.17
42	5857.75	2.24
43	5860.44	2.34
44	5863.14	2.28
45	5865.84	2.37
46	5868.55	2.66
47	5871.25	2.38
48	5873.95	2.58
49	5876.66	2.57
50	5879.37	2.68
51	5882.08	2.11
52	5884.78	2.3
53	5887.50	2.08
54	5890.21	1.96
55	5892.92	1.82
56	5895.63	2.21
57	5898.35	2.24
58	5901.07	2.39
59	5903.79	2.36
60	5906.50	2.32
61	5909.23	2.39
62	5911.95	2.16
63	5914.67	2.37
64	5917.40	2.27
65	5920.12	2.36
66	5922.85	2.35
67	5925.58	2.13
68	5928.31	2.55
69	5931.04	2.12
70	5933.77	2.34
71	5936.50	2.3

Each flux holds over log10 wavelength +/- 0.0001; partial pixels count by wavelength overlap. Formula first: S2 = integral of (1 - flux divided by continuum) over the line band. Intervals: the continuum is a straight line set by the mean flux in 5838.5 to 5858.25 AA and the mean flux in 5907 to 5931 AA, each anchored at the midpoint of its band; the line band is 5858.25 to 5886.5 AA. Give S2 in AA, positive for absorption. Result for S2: -1.2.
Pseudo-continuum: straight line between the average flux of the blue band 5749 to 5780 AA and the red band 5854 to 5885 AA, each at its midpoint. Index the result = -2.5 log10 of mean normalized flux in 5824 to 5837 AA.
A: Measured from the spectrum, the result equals 0.061 mag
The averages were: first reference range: 2.49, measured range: 2.3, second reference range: 2.4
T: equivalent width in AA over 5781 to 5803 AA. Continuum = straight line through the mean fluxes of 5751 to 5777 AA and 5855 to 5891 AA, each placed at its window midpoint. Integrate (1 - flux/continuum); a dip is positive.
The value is 0.5 AA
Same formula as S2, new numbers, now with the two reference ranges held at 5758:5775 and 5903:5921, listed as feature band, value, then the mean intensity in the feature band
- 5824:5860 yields 1.9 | 2.31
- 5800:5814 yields -0.5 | 2.58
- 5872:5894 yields 0.9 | 2.27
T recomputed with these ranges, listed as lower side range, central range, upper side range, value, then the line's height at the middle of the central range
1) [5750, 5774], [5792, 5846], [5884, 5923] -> -1.9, 2.41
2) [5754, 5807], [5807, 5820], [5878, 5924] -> -1.1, 2.42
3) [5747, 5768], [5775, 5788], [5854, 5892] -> 1.5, 2.53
